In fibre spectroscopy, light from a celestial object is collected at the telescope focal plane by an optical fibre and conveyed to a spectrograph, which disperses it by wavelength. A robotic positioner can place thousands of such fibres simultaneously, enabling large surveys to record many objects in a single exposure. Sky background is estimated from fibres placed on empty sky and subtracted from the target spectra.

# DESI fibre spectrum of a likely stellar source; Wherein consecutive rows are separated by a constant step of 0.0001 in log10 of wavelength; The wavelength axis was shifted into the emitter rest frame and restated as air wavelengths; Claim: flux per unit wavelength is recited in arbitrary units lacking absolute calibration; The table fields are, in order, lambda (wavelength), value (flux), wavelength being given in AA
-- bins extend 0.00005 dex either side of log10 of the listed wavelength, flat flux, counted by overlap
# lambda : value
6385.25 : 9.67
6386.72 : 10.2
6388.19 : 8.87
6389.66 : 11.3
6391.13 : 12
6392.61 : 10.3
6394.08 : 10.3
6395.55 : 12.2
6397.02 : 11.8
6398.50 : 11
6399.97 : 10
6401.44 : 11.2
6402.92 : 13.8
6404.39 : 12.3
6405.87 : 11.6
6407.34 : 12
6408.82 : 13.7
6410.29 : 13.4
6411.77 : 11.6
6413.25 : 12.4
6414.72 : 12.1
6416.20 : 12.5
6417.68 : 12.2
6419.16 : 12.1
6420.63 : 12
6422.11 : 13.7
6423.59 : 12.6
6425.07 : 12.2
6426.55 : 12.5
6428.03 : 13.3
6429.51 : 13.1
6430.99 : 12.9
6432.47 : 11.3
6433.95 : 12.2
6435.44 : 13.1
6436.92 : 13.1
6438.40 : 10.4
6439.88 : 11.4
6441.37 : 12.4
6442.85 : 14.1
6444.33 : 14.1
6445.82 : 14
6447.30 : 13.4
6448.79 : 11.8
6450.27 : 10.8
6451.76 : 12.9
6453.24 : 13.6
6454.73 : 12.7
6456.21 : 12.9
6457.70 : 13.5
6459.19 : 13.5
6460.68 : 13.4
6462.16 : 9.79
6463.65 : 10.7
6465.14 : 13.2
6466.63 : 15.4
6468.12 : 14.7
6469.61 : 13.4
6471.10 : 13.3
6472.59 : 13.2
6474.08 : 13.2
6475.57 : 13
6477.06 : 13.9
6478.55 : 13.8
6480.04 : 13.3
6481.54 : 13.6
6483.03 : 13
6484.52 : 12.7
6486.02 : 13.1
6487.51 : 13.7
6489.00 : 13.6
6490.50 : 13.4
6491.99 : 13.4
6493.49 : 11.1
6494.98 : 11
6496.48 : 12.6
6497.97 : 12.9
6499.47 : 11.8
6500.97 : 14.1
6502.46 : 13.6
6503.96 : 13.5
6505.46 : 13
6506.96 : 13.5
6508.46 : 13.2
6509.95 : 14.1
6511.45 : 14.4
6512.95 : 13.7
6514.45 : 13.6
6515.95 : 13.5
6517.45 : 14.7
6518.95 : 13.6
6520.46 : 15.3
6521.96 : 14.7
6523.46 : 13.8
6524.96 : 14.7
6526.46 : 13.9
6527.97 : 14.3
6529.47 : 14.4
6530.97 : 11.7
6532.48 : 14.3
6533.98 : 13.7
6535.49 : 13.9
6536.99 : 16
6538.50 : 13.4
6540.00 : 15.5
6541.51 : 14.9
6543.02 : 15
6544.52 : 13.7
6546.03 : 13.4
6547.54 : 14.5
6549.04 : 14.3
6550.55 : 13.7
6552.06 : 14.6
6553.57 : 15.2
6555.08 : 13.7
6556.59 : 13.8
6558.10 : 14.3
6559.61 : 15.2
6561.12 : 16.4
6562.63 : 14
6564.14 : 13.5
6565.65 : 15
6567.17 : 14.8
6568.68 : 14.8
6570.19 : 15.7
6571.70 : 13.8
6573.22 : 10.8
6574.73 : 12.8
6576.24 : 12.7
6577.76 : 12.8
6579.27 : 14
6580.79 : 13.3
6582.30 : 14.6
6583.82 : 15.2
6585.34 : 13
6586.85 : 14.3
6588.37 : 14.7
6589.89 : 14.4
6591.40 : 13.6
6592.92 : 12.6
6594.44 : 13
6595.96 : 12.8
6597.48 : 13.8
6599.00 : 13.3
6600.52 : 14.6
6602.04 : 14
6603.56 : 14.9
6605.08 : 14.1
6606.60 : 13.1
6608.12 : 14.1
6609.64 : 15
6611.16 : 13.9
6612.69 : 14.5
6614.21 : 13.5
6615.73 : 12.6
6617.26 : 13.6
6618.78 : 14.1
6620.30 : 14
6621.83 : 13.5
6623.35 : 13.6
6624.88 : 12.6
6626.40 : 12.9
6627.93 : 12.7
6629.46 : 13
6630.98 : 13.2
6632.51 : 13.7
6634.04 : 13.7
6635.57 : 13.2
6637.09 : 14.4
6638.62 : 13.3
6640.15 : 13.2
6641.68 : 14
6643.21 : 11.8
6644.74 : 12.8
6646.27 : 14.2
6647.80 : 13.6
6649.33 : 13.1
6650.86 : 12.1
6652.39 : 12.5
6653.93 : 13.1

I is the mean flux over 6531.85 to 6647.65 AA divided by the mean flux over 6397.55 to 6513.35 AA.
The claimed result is 1.1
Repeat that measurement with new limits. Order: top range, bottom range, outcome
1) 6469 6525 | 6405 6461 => 1.06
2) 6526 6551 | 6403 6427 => 1.14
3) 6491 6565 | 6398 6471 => 1.10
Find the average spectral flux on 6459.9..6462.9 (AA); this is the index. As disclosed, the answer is 11.6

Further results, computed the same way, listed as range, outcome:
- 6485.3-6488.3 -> 13.4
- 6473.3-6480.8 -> 13.4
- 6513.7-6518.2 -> 13.9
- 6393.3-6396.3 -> 11.3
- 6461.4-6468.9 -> 12.8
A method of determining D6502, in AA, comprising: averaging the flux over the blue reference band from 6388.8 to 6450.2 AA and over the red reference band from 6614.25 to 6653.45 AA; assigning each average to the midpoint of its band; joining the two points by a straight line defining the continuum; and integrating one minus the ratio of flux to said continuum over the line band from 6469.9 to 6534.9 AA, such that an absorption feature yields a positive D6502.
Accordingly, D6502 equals -4.2 AA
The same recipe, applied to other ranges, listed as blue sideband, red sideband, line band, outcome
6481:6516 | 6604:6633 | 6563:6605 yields -1.1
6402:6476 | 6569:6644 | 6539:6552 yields -1.1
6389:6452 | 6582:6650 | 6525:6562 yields -3.4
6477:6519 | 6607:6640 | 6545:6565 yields -1.4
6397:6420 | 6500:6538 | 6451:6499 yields 0.6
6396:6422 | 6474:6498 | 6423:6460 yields -0.6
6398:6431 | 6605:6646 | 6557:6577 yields -1.5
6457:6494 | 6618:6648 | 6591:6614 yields -0.8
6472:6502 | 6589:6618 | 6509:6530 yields -1.5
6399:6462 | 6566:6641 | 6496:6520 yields -0.9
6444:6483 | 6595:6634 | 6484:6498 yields 0.5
